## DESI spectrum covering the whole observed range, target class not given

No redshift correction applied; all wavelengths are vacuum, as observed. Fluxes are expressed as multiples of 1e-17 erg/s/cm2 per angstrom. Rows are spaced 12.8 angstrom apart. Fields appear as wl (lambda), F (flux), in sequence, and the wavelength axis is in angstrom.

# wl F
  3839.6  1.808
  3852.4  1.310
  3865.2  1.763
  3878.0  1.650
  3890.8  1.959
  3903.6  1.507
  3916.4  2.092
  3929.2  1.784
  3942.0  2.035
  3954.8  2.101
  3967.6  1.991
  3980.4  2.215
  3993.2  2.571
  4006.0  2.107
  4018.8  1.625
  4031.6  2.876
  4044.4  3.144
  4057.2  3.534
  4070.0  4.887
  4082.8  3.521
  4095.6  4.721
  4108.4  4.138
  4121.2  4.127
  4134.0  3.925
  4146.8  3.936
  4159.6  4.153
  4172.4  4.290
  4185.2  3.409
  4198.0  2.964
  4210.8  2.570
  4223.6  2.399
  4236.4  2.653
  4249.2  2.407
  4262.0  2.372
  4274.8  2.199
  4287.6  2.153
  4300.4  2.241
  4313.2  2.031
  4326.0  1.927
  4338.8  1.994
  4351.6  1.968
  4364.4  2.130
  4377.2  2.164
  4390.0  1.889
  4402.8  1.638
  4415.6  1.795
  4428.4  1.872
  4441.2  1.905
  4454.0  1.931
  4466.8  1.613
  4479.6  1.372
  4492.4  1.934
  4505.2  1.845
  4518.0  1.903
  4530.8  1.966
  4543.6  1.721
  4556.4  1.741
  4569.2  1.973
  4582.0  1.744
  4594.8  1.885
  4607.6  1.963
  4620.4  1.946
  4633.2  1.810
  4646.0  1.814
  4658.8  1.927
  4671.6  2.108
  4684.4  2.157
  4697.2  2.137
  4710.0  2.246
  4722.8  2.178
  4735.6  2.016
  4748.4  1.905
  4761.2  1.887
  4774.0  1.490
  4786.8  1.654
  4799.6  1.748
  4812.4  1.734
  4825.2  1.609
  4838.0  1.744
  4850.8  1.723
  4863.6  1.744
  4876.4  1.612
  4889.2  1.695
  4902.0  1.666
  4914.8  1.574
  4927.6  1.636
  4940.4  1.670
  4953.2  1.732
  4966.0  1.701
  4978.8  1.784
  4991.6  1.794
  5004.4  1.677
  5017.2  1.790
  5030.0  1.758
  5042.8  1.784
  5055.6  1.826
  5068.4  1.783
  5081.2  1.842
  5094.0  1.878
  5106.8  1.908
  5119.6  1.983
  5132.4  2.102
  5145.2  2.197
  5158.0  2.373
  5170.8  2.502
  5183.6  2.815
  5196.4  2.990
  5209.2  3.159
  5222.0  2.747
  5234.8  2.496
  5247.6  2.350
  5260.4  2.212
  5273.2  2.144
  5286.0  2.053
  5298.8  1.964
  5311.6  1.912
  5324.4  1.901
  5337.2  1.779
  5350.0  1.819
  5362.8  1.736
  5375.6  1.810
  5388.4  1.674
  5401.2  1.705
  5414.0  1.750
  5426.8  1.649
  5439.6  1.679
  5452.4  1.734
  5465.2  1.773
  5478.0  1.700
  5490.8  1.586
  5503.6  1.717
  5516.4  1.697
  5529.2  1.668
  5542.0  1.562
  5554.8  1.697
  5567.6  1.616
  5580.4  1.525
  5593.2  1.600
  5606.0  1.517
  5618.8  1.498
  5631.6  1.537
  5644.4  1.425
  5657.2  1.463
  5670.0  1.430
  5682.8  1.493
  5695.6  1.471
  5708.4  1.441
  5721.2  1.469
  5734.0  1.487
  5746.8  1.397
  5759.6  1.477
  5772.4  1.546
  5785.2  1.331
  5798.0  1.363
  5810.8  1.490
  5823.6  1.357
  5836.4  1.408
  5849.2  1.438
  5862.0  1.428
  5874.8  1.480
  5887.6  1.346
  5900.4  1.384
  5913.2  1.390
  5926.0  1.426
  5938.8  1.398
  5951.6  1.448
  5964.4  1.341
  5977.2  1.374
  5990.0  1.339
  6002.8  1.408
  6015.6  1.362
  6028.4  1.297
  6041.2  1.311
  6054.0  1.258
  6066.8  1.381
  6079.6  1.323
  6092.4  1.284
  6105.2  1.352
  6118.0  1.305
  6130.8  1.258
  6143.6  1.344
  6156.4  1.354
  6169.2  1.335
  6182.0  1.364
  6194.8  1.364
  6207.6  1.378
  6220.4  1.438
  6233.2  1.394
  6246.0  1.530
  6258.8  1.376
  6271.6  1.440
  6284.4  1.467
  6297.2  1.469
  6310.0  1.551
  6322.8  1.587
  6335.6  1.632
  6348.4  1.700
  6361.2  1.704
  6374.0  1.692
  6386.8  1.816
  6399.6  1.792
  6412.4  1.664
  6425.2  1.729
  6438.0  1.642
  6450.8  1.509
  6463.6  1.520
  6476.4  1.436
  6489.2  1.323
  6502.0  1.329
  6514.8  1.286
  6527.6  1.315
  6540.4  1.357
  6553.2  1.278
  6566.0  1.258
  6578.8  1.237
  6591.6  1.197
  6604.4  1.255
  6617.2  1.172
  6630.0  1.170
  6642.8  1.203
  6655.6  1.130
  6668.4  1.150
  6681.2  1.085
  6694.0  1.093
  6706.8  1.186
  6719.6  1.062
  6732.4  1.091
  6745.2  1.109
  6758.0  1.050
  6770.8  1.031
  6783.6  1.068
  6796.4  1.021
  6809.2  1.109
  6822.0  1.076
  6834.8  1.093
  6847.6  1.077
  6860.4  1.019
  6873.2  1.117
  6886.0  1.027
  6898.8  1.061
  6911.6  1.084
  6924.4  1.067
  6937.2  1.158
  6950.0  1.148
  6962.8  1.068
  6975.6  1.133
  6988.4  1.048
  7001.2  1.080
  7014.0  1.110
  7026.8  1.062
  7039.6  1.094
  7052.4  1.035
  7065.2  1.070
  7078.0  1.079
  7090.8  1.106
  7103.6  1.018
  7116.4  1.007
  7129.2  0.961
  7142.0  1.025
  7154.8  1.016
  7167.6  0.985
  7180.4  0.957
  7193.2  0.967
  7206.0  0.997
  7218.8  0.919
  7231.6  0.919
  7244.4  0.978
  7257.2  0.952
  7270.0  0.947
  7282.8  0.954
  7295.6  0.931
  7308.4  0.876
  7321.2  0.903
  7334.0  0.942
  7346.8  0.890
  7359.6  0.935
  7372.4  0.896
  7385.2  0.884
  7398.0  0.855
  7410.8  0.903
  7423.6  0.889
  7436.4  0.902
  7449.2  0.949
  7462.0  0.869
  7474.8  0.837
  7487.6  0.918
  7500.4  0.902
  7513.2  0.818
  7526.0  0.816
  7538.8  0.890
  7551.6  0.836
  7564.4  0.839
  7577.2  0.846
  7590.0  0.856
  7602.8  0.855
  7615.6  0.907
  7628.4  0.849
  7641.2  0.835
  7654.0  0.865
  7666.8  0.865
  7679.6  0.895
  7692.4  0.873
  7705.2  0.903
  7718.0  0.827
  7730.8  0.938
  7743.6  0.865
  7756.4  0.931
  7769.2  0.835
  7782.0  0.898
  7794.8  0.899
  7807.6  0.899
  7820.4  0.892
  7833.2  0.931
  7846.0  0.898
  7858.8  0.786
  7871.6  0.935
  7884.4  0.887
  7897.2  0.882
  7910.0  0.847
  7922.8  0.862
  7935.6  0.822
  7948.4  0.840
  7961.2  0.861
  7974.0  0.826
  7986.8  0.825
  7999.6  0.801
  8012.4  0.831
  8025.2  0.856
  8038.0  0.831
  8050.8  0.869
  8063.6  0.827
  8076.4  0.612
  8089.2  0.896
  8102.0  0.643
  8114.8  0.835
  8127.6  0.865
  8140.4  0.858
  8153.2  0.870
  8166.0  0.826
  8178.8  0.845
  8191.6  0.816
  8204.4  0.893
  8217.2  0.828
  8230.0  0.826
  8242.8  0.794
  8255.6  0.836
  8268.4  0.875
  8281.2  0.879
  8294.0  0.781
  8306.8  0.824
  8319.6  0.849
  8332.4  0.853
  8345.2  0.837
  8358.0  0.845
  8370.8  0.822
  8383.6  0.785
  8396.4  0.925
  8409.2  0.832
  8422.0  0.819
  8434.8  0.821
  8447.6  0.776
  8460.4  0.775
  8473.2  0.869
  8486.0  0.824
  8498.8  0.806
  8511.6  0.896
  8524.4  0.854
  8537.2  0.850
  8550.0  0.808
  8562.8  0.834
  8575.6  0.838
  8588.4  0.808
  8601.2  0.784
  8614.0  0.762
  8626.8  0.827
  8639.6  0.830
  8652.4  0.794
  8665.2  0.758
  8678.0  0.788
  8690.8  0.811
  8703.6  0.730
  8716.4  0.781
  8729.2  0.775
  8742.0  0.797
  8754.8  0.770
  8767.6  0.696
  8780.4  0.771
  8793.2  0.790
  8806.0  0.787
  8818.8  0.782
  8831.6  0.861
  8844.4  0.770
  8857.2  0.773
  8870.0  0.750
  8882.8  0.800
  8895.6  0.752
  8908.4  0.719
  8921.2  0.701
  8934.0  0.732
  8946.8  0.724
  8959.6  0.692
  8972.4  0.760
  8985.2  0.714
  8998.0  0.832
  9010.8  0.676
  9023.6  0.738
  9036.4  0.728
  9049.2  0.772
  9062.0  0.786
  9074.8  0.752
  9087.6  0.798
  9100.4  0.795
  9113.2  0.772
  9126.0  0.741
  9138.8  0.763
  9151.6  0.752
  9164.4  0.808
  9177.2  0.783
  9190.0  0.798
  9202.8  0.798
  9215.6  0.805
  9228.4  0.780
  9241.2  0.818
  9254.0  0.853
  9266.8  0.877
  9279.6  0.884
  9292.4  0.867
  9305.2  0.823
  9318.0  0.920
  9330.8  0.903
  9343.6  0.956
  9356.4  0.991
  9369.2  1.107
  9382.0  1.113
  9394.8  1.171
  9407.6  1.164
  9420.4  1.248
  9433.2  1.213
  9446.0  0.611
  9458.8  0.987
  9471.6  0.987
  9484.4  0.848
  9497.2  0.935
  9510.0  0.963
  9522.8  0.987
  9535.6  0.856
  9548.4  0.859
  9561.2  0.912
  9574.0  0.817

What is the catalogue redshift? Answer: 2.359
